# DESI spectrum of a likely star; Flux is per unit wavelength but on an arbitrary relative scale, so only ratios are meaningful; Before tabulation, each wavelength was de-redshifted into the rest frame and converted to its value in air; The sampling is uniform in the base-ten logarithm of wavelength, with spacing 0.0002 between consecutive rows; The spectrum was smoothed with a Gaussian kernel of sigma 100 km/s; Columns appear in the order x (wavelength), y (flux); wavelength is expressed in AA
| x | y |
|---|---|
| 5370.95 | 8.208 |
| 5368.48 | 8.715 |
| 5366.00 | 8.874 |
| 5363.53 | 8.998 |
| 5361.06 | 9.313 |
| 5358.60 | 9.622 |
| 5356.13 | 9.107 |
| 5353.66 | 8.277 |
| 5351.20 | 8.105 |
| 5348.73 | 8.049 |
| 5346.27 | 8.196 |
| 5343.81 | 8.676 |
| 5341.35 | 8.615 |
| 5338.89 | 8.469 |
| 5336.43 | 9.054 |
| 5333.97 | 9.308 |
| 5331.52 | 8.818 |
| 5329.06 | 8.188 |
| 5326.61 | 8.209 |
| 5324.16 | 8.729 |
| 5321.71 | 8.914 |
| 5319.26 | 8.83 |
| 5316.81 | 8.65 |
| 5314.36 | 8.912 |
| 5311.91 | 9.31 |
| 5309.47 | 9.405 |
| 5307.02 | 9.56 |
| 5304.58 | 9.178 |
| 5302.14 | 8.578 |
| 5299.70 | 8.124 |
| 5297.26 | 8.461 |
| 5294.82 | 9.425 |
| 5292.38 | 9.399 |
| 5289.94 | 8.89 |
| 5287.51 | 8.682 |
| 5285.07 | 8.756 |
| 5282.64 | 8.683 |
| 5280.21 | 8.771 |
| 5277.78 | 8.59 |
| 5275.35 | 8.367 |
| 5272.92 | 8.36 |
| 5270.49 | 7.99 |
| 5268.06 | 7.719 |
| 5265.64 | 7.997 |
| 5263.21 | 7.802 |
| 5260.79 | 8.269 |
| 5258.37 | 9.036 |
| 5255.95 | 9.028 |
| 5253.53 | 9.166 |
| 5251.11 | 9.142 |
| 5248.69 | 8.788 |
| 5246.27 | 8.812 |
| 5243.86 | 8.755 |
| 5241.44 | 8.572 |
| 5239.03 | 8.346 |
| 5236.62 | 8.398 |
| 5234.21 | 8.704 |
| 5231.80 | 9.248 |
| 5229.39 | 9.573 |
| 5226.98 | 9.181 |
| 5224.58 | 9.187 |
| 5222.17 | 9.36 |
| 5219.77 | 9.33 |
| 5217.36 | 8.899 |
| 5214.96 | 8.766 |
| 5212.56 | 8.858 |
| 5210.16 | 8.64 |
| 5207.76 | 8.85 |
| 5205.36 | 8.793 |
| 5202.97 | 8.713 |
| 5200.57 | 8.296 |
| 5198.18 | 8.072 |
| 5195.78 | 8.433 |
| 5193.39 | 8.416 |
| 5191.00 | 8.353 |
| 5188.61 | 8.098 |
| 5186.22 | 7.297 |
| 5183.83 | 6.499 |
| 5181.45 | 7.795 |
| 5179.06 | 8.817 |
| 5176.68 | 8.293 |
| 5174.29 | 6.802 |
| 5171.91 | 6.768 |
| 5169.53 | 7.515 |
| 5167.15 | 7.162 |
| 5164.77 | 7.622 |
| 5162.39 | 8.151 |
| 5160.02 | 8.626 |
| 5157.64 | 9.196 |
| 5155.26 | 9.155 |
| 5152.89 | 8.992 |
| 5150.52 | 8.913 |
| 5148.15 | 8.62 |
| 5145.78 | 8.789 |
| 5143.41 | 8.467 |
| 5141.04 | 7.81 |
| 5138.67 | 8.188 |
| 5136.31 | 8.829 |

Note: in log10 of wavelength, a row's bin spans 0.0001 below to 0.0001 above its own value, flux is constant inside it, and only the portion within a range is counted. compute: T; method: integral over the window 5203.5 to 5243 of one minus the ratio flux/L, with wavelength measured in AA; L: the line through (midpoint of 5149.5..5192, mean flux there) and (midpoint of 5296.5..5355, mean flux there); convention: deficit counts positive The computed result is -3.3 AA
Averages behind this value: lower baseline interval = 8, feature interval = 8.91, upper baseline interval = 8.69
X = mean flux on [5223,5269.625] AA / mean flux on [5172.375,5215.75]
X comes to 1.07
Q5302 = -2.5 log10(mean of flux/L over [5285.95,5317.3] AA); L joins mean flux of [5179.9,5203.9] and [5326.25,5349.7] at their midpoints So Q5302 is -0.07 mag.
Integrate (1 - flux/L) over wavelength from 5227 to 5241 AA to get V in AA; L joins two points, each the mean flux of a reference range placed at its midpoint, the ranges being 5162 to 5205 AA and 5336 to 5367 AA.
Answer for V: -1.3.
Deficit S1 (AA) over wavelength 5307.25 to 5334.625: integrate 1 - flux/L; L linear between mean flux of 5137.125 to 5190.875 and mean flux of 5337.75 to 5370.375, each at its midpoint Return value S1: -0.9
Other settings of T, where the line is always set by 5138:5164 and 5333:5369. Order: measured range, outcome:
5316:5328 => 0.10 AA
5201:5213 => -0.11 AA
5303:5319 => -0.75 AA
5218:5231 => -0.95 AA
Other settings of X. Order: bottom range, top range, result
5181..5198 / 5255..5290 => 1.07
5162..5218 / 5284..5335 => 1.10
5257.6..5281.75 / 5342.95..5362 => 1.05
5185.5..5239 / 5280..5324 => 1.02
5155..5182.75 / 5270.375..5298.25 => 1.10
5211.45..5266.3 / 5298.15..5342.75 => 1.00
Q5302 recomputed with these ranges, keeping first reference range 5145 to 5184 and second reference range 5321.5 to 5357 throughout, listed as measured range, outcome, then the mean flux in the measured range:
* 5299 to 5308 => -0.05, 8.89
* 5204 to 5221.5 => -0.08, 8.89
